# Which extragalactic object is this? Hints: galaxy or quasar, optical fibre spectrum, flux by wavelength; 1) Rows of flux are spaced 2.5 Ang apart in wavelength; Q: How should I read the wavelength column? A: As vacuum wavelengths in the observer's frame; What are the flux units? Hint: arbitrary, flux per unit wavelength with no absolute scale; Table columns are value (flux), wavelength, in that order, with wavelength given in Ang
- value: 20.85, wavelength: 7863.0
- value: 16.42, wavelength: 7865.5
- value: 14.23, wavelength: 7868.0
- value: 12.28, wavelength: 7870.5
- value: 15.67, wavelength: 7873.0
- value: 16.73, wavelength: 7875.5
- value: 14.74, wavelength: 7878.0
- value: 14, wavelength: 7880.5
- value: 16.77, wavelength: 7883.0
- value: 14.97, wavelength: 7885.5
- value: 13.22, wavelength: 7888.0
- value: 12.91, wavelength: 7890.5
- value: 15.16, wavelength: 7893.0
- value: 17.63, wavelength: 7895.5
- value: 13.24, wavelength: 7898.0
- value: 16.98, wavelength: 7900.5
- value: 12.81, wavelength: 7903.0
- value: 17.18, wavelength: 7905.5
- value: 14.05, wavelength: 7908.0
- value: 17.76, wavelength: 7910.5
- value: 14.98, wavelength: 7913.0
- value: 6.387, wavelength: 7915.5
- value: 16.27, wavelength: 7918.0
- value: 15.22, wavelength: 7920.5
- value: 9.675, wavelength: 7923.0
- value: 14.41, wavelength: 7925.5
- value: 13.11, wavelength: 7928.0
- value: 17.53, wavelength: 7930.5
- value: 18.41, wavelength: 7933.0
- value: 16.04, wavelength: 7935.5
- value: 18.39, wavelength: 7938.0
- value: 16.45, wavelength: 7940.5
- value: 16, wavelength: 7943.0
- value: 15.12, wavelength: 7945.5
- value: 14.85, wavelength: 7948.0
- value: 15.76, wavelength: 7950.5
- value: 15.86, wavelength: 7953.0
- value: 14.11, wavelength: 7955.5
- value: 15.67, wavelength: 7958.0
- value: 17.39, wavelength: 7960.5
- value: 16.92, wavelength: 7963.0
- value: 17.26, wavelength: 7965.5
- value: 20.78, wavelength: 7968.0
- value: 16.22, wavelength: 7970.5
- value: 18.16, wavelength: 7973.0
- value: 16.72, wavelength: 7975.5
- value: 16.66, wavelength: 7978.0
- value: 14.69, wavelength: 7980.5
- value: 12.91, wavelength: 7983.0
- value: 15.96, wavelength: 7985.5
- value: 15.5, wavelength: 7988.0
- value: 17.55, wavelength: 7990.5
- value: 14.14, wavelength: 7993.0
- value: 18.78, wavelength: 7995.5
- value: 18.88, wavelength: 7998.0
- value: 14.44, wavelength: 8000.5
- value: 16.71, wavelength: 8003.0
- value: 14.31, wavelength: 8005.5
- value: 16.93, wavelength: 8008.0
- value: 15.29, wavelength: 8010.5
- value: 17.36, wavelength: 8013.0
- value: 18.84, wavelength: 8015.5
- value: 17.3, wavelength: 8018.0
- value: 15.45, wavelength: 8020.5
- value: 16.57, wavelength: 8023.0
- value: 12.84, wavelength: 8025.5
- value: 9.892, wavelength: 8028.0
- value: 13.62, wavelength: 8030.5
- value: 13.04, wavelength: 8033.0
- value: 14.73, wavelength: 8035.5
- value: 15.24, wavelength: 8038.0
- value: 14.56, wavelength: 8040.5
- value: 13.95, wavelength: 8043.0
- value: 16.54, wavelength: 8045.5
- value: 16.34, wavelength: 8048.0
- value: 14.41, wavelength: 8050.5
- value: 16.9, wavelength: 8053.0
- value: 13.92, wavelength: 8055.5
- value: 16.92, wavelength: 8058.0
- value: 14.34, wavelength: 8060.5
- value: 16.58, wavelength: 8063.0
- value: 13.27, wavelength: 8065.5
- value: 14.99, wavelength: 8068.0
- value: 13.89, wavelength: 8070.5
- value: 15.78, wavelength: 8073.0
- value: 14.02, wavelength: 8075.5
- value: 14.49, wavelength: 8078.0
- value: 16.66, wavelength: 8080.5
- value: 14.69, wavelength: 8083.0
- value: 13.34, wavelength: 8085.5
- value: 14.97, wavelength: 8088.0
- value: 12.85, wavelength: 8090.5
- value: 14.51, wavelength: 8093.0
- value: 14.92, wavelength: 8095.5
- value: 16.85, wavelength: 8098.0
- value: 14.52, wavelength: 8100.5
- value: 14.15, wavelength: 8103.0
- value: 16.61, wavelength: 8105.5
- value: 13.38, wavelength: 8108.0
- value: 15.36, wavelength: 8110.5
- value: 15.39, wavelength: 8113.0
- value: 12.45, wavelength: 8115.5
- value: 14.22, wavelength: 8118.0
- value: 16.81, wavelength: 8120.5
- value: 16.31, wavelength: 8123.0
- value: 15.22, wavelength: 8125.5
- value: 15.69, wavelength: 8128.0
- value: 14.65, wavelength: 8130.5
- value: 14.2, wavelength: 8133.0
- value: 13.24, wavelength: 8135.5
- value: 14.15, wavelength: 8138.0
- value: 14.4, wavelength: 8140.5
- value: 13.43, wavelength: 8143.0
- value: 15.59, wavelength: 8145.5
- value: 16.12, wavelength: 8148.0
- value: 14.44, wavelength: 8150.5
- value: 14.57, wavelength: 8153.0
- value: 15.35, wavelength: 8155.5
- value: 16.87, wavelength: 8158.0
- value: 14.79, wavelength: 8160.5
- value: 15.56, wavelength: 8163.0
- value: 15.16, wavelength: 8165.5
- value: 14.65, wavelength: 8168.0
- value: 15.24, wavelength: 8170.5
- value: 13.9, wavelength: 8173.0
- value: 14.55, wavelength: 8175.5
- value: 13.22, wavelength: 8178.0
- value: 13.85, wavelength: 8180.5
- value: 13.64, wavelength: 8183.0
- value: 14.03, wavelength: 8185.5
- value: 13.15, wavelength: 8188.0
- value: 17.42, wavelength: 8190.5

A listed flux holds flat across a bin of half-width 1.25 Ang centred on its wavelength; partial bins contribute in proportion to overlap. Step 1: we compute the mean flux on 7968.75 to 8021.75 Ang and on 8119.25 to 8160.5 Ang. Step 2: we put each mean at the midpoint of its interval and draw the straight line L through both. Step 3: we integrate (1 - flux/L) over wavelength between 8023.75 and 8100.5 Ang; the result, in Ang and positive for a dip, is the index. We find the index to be 5.4 Ang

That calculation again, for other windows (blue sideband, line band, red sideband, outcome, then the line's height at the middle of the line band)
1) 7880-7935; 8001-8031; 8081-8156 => -1.5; 14.7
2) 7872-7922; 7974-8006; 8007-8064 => -1.9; 15.1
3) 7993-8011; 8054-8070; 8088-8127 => 0.6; 15.5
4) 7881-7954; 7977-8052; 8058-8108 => -2.6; 14.9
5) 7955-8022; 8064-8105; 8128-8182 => 2.1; 15.5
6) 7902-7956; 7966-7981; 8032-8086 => -2.3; 15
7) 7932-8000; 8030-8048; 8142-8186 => 1.3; 15.8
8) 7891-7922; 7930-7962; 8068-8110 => -3.3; 14.7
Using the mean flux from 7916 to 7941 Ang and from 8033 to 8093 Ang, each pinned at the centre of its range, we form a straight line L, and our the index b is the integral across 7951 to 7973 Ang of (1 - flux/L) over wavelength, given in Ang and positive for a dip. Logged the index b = -2.4 Ang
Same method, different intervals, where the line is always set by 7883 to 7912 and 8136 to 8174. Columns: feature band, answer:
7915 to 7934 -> 1.3 Ang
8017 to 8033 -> 1.0 Ang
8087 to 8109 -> 0.3 Ang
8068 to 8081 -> 0.1 Ang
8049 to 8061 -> -0.3 Ang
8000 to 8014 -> -0.8 Ang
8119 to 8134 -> -0.5 Ang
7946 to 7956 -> -0.1 Ang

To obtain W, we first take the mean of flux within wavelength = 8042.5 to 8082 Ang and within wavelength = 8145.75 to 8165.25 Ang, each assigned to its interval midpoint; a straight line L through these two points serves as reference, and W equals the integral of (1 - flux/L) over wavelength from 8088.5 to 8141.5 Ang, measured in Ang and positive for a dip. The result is 1.9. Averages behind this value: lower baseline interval 15.2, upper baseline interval 15.4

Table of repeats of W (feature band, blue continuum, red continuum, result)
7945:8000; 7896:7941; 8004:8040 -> -4.8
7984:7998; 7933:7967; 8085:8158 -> -0.6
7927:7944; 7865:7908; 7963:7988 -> -0.8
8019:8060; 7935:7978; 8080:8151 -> 2.5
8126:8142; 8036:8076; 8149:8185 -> 0.4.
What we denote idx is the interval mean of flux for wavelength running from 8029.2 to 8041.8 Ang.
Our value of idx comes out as 14.2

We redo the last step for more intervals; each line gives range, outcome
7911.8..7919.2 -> 12.5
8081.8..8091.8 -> 14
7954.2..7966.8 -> 16.3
